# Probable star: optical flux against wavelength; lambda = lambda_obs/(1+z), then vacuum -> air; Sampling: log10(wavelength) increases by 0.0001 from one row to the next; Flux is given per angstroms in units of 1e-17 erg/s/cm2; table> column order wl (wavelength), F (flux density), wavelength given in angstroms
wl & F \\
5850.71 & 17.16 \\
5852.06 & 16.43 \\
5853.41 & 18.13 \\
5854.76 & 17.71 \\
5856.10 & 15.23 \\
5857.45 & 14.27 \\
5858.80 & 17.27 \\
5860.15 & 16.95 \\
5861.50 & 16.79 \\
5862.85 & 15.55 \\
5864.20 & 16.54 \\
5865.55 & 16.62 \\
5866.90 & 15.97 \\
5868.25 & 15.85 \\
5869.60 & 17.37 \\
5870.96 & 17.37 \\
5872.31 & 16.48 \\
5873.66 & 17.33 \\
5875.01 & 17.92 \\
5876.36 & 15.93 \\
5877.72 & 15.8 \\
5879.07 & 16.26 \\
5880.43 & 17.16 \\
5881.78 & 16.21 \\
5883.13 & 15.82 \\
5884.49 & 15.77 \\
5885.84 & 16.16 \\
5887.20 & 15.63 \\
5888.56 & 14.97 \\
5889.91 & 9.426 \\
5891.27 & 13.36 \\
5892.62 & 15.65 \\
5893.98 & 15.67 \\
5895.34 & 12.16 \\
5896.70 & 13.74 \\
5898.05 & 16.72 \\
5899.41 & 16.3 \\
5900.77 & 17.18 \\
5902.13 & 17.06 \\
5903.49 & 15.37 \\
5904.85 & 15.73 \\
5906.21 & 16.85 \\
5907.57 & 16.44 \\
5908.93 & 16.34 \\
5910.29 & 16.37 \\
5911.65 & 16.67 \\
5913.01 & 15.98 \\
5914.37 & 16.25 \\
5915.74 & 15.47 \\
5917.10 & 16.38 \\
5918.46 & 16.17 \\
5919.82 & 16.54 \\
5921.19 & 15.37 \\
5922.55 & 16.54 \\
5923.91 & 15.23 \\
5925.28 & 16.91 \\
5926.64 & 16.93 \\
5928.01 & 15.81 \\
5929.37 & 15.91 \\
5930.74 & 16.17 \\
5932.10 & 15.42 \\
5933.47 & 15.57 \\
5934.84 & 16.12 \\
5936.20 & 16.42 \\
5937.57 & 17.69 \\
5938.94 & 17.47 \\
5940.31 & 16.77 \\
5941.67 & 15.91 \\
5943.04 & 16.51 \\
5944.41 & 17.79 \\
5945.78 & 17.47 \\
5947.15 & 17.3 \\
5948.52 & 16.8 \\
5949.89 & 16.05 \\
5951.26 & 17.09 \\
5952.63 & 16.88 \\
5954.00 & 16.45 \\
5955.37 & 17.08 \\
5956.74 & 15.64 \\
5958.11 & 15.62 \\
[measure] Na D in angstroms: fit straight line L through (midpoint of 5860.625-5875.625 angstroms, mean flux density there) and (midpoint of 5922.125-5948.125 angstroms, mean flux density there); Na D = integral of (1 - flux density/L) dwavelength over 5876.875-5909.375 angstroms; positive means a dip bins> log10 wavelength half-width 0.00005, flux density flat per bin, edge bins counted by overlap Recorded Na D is 2.25 angstroms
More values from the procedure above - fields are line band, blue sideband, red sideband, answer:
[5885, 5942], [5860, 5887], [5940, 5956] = 2.9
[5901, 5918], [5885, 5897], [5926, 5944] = -1.4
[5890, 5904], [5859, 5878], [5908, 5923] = 1.1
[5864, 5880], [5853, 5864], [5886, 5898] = -1.2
